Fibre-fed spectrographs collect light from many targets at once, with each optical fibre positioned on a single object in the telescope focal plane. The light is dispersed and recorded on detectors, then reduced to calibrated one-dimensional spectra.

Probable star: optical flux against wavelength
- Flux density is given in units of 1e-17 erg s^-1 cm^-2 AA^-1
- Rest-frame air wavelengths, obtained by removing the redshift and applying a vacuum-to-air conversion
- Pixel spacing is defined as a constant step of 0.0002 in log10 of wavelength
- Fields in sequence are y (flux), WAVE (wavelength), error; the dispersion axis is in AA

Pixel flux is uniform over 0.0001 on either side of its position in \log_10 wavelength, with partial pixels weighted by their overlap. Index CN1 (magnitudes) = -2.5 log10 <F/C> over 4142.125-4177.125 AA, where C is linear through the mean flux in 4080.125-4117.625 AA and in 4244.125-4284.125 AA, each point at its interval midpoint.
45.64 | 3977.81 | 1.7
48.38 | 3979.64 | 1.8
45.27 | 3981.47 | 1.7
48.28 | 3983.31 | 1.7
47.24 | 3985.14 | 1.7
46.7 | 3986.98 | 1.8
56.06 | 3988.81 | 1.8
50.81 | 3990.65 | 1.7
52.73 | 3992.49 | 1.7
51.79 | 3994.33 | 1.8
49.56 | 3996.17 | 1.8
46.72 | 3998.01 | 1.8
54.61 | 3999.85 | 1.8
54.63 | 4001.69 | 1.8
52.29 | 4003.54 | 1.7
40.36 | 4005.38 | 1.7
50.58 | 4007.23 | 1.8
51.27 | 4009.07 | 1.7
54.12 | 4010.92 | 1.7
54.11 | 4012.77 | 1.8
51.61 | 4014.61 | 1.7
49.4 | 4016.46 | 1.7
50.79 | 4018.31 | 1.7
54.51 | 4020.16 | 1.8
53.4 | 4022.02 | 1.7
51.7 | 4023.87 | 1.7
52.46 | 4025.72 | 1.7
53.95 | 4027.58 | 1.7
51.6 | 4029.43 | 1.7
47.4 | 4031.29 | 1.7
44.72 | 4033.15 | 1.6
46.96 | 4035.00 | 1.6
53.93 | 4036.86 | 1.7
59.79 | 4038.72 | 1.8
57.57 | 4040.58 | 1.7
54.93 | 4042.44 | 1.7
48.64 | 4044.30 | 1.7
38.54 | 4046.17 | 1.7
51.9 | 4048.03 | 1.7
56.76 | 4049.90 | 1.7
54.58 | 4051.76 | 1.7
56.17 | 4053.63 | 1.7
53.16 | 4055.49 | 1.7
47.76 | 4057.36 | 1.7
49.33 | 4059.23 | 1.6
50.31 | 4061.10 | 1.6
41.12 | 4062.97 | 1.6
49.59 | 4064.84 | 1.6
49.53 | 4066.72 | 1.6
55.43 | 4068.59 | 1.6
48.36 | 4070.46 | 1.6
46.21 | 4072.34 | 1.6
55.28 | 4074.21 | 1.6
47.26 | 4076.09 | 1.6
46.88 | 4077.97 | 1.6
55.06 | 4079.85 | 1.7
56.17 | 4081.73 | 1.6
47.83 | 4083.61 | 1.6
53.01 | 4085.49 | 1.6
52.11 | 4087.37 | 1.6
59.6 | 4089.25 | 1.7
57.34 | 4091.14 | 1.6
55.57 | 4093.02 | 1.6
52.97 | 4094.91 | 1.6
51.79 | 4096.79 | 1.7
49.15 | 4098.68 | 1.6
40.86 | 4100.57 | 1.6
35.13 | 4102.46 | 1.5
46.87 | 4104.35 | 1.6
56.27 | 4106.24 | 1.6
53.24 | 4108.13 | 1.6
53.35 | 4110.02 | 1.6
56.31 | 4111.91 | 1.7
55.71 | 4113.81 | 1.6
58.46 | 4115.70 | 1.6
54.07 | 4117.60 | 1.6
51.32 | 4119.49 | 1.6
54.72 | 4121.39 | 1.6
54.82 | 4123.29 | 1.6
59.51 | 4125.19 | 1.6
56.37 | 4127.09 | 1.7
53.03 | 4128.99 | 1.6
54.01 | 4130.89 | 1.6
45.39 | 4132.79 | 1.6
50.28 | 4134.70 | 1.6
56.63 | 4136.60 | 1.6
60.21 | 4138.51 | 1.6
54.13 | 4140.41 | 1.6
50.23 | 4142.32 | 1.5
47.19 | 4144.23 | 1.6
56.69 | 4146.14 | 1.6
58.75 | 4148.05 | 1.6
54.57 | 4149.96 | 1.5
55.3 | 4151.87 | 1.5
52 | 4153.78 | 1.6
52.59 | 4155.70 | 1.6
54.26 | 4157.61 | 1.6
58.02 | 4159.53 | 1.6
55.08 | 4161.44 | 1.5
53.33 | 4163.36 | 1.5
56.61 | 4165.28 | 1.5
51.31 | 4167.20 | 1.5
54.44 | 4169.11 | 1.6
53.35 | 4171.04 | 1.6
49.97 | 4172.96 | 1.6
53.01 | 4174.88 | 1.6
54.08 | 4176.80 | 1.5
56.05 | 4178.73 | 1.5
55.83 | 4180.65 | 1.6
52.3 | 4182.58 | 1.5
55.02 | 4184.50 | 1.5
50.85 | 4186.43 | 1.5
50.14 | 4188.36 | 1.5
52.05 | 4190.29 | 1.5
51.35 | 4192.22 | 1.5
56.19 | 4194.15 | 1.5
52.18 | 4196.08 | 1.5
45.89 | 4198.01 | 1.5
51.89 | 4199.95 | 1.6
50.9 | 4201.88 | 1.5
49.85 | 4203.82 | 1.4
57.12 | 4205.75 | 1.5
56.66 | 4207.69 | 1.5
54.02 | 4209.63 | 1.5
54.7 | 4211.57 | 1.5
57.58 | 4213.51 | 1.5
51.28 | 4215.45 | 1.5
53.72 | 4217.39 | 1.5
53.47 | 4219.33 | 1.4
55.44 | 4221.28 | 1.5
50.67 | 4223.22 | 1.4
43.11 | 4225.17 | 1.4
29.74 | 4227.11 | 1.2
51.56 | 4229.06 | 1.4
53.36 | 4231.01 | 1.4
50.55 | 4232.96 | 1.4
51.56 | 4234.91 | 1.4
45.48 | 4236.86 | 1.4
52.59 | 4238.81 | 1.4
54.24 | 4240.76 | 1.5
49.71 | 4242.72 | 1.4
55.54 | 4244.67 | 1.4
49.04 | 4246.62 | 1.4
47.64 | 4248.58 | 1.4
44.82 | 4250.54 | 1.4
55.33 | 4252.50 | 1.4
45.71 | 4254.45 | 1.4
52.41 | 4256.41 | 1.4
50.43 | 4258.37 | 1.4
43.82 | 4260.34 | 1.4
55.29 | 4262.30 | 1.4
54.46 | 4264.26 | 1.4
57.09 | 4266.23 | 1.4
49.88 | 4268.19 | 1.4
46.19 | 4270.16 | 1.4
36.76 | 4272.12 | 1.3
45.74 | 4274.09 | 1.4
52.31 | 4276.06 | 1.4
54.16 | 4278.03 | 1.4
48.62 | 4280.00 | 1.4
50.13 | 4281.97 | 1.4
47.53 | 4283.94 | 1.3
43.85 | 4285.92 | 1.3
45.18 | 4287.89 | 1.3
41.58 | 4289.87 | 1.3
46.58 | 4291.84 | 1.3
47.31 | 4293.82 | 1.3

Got -0.05 mag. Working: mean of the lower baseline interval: 52.3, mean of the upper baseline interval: 49.6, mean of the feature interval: 53.8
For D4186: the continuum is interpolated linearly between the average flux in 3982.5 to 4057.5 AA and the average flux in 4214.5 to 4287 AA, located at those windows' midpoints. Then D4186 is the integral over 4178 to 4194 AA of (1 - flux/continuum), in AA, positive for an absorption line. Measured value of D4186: -1.0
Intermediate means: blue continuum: 51.4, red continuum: 49.5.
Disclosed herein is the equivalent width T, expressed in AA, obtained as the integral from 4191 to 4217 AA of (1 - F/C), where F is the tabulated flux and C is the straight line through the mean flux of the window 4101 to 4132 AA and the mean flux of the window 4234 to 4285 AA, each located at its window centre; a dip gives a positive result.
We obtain -1.0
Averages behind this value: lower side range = 53.1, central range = 53.1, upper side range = 49.9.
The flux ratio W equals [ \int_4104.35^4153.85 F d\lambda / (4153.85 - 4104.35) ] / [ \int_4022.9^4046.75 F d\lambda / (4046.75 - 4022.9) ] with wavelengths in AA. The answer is 1.06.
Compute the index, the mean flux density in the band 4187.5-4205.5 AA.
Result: 51.4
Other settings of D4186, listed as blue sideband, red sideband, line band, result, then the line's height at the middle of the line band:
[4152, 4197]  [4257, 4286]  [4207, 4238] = 0.4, 51.4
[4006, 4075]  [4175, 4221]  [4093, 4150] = -0.6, 52.2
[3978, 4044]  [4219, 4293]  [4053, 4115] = -0.8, 50.4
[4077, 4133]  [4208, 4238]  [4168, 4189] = -0.8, 51.4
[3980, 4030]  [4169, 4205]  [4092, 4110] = 0.8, 51.7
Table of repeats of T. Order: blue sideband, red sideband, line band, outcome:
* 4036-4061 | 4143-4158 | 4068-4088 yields 0.65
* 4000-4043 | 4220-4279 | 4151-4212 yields -3.76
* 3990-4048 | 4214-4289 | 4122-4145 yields -1.47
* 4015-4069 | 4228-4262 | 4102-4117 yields -0.48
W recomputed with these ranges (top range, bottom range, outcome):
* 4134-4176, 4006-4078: 1.06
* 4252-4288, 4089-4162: 0.92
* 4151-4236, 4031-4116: 1.02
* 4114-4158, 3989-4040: 1.05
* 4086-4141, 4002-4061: 1.03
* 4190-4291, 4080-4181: 0.94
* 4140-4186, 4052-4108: 1.06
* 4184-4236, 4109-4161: 0.95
